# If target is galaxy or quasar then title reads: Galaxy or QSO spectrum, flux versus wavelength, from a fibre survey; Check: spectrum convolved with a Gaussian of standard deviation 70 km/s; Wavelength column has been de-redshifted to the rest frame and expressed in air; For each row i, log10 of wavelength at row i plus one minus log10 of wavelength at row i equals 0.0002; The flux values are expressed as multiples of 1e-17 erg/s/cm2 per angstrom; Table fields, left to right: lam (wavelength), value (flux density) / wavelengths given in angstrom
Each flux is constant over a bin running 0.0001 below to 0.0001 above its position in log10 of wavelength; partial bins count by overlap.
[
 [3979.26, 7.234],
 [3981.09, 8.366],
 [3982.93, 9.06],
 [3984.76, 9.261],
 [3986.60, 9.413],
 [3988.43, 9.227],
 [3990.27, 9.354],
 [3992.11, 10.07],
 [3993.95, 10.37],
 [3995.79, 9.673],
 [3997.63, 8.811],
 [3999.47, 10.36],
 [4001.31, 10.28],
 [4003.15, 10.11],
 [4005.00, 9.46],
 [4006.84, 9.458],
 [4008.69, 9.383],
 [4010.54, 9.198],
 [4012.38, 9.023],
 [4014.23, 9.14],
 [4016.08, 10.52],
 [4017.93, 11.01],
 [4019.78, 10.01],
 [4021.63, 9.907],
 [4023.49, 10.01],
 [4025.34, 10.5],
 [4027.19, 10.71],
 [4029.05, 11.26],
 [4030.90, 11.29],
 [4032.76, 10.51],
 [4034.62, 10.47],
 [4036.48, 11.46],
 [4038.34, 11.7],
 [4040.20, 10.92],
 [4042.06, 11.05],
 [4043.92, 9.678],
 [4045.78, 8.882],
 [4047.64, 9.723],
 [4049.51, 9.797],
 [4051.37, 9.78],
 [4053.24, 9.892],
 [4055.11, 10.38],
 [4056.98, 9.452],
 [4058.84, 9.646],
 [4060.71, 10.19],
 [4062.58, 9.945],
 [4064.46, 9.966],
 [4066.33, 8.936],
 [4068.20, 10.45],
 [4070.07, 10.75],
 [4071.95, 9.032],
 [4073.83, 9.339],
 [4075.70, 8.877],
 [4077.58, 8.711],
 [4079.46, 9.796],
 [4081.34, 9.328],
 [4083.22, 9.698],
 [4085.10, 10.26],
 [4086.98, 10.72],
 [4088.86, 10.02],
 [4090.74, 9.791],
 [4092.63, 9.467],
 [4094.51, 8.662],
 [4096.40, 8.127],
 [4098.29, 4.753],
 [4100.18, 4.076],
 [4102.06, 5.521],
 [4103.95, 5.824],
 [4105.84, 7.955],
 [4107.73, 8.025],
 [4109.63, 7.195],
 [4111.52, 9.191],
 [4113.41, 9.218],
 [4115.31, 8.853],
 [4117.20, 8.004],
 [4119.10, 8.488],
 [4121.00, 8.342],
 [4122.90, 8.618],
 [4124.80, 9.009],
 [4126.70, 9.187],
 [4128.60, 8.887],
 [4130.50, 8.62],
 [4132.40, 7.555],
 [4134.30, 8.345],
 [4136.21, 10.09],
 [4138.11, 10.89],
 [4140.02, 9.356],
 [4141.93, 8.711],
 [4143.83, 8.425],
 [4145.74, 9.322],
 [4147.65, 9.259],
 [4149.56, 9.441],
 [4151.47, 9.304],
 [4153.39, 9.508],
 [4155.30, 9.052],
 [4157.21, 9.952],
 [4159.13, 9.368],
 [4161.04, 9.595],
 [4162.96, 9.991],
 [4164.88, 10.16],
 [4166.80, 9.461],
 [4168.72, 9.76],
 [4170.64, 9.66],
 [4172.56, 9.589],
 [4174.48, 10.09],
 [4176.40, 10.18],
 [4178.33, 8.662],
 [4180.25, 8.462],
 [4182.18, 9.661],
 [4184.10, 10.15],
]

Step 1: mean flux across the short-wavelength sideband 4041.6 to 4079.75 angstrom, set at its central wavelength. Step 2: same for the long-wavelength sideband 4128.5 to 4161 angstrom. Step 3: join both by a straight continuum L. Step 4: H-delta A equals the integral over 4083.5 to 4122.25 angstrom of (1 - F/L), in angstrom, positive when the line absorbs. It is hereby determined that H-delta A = 5.34 angstrom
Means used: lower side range 9.71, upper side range 9.2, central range 8.15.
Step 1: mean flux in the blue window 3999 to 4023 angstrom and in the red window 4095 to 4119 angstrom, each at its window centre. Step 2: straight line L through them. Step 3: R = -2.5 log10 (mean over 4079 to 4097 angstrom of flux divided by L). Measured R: -0.23 mag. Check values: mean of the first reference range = 9.83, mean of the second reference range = 7.3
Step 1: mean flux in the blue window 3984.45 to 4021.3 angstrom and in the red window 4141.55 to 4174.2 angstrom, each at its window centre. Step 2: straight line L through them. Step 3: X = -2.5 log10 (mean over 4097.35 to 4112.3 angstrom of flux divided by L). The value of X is 0.41 mag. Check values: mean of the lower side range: 9.72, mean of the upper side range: 9.47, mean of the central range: 6.54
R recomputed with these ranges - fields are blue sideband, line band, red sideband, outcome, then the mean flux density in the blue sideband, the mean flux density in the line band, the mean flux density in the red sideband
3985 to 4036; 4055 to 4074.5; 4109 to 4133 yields -0.058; 9.99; 9.81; 8.59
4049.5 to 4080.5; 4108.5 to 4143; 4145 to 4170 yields 0.094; 9.7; 8.8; 9.55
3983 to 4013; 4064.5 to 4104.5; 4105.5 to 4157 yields 0.049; 9.58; 8.73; 8.87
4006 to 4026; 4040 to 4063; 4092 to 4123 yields -0.110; 9.82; 9.92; 7.62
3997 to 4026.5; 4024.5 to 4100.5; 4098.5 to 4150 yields -0.066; 9.84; 9.75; 8.33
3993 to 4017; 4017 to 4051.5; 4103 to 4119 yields -0.137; 9.68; 10.5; 8.06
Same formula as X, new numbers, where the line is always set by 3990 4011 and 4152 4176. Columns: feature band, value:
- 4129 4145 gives 0.08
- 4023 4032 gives -0.11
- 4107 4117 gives 0.15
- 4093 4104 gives 0.46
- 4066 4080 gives 0.02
